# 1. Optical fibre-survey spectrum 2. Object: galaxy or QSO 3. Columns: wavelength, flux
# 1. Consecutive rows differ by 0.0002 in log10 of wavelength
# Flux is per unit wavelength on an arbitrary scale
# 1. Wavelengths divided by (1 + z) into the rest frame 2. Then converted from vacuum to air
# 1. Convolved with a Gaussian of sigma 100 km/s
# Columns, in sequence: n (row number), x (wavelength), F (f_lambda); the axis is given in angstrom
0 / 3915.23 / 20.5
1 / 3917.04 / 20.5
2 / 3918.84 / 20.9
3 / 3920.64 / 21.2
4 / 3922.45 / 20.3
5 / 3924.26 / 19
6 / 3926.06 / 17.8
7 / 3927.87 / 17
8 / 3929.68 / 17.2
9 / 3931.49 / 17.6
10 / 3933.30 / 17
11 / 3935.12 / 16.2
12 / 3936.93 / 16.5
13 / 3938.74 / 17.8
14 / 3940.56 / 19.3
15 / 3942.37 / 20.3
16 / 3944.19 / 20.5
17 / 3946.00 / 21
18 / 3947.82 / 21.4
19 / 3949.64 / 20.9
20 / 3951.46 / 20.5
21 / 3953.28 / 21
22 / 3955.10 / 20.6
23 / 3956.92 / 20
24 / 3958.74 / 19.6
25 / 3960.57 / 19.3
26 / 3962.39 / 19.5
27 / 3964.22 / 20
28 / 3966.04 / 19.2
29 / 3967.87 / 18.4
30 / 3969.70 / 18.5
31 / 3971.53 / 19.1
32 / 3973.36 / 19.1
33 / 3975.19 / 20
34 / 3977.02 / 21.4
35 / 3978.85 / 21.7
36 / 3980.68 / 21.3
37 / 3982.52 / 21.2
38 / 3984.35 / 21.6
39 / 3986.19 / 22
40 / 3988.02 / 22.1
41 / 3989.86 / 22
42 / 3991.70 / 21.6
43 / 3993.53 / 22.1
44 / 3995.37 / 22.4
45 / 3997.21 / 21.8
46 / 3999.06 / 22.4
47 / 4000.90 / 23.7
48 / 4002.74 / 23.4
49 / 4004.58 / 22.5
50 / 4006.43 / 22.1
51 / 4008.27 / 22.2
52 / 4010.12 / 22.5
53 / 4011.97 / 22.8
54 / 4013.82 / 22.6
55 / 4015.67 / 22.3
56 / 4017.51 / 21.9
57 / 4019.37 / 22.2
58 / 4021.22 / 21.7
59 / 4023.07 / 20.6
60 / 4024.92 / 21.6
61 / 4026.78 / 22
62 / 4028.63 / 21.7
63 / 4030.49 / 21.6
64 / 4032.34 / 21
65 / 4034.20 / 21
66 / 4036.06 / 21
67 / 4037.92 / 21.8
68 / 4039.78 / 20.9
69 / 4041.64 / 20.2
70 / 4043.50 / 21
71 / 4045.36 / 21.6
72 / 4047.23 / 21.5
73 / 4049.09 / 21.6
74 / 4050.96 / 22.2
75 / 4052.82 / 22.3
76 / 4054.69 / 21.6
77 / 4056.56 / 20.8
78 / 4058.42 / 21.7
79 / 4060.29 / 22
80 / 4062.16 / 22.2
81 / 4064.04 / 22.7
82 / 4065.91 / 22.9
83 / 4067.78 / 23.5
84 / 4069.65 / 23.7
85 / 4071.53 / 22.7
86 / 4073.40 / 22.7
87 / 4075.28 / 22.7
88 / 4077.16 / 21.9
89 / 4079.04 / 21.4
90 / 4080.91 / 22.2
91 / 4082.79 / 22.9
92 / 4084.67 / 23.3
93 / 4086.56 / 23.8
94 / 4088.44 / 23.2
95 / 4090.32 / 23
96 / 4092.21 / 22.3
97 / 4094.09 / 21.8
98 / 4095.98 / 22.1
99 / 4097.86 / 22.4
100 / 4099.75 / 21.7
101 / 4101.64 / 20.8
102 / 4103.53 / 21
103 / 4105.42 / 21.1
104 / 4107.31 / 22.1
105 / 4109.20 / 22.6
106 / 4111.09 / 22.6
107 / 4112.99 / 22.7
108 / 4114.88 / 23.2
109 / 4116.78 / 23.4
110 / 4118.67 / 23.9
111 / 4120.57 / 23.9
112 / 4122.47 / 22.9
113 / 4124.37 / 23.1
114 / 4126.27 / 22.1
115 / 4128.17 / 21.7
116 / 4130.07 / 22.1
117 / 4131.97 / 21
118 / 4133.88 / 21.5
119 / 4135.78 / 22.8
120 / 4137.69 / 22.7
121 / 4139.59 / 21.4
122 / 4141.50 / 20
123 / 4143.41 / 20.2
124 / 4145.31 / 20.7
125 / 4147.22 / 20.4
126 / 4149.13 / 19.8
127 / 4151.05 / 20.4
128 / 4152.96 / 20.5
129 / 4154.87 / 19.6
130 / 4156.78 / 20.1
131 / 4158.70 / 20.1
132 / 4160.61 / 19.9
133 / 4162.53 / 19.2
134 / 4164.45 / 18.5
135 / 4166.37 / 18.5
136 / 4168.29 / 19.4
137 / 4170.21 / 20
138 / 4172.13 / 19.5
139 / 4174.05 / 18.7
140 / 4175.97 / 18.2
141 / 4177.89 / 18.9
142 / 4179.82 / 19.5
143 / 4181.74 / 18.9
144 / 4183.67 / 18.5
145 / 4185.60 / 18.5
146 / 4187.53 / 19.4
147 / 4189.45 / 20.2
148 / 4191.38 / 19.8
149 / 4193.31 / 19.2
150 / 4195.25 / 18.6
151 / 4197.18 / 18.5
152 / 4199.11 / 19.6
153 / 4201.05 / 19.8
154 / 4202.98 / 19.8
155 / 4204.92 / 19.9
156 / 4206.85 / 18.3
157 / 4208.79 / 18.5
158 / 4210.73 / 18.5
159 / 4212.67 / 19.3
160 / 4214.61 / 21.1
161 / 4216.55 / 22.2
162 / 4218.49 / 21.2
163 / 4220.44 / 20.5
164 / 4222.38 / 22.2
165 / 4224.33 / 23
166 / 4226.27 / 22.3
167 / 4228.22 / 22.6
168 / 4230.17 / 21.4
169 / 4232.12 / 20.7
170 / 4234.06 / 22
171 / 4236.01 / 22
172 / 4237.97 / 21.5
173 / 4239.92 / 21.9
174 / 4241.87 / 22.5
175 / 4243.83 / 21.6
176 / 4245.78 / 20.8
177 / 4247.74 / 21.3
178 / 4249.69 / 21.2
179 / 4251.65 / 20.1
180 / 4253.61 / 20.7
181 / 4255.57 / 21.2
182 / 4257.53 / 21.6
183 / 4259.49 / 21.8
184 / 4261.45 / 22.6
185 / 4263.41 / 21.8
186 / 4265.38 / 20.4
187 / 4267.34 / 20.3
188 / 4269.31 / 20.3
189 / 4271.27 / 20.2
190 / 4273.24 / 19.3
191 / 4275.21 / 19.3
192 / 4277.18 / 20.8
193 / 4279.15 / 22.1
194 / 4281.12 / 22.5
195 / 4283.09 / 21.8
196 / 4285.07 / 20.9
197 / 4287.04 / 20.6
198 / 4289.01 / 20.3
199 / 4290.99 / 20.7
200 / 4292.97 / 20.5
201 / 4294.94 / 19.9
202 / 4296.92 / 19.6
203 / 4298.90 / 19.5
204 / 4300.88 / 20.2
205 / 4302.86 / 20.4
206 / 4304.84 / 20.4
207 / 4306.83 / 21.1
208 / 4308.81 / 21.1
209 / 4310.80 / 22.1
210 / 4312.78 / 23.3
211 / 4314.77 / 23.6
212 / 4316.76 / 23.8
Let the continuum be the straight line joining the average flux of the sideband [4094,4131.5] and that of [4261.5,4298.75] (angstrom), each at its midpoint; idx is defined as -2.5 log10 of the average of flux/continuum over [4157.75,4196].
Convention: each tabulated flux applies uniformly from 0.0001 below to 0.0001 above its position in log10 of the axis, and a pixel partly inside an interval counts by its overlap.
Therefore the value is 0.134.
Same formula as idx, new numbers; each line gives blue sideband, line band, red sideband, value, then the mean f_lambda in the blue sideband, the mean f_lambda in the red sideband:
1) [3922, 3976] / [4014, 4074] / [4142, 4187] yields -0.13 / 19.1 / 19.5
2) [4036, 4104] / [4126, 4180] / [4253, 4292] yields 0.07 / 22.1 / 21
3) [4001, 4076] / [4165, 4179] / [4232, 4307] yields 0.13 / 22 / 20.9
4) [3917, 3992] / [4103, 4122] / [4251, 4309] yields -0.12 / 19.8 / 20.7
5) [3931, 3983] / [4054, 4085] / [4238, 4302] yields -0.12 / 19.6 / 20.9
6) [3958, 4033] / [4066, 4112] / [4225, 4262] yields -0.05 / 21.3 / 21.6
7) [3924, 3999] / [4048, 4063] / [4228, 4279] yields -0.08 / 19.9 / 21.1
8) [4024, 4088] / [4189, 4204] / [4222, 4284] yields 0.11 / 22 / 21.4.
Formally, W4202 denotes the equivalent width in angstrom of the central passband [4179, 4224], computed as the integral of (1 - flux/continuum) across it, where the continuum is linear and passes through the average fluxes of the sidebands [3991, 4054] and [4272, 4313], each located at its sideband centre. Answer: 3.01 angstrom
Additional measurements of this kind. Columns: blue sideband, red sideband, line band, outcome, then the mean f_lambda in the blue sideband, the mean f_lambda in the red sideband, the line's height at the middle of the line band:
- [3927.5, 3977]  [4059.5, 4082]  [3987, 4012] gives -2.22 angstrom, 19.2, 22.6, 20.6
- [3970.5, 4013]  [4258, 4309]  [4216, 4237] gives -0.90 angstrom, 21.8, 20.7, 20.9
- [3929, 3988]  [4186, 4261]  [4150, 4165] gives 0.47 angstrom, 19.7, 20.7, 20.5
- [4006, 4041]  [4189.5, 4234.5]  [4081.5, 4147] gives -3.50 angstrom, 21.7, 20.4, 21.1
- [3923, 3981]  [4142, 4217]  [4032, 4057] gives -2.51 angstrom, 19.3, 19.5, 19.4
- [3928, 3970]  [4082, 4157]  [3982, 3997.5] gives -1.59 angstrom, 19.2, 21.9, 19.9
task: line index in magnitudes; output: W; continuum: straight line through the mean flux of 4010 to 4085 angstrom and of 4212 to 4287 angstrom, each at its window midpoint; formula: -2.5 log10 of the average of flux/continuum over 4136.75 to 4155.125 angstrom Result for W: 0.05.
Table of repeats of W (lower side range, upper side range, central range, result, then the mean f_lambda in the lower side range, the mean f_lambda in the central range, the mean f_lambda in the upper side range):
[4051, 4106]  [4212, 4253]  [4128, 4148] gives 0.03 mag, 22.3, 21.3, 21.5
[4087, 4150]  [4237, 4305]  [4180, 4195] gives 0.12 mag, 22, 19.2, 20.9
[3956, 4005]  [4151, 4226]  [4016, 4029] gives -0.05 mag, 21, 21.7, 19.7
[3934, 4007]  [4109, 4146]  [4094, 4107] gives 0.02 mag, 20.6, 21.6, 22.2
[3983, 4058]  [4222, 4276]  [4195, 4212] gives 0.12 mag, 21.8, 19.1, 21.3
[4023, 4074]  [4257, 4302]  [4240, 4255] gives -0.02 mag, 21.8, 21.2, 20.7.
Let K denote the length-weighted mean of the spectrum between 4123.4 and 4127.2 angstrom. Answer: 22.6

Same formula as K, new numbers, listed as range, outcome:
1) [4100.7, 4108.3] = 21.3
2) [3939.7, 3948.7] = 20.5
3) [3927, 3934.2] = 17.2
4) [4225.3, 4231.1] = 22.1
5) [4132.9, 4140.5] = 22.1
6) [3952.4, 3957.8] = 20.5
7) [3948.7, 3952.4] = 20.7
